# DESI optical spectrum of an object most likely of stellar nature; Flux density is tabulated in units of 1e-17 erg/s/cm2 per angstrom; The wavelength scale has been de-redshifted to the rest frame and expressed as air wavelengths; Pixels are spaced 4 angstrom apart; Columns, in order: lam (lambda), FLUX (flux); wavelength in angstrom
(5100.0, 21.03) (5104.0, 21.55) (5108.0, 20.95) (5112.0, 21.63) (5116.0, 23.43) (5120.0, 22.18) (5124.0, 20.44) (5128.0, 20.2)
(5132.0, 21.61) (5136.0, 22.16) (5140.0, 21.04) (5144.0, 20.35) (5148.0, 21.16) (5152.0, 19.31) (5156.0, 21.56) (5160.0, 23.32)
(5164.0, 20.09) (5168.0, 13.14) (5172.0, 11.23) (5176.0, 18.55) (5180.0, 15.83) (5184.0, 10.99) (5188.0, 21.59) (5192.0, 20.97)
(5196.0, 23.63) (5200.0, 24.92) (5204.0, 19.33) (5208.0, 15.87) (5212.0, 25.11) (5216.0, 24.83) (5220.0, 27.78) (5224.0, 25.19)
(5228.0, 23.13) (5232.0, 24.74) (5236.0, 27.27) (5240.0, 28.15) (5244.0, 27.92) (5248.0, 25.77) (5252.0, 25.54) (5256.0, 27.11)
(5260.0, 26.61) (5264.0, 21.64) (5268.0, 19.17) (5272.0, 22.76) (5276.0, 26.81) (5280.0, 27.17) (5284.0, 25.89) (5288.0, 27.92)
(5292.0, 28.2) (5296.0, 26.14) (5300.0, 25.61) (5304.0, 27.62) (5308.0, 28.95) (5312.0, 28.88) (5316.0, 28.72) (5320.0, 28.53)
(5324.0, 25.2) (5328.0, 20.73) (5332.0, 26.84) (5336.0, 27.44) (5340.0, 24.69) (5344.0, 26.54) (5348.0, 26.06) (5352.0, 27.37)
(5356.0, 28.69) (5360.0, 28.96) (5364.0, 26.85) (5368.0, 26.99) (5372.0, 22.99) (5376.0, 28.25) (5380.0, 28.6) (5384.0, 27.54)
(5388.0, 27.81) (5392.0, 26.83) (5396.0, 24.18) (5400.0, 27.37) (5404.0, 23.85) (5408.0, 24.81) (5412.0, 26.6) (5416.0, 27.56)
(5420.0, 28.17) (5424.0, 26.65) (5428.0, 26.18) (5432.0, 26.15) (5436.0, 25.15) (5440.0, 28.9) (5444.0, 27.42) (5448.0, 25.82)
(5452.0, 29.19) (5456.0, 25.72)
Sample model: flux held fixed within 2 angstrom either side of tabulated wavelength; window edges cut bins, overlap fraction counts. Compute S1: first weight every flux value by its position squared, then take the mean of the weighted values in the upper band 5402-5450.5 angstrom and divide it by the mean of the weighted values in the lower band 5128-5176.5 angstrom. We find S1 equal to 1.51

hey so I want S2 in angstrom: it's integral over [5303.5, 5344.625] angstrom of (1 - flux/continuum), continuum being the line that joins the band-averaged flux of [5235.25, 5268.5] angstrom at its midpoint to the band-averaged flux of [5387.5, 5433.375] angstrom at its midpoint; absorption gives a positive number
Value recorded -1.2 angstrom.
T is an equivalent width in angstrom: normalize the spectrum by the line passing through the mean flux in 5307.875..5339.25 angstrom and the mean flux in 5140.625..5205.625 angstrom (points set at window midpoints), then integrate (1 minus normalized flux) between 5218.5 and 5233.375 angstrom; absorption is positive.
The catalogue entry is -2.3 angstrom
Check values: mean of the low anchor 19.2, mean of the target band 25.1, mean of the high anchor 26.7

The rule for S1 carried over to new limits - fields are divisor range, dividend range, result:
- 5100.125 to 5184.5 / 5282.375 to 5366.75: 1.47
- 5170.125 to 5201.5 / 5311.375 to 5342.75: 1.51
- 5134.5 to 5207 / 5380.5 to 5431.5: 1.50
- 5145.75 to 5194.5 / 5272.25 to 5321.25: 1.58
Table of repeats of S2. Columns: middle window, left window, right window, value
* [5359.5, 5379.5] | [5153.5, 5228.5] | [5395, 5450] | -1.43 angstrom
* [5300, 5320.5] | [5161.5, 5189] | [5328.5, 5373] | -3.55 angstrom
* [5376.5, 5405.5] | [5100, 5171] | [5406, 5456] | -0.82 angstrom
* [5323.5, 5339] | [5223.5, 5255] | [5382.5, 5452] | 0.77 angstrom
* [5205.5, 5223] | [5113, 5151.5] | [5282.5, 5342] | 0.32 angstrom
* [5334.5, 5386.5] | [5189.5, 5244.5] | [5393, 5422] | -2.84 angstrom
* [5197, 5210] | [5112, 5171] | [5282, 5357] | 1.38 angstrom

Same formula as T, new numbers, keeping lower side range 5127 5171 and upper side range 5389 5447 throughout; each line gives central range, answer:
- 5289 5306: -2.4 angstrom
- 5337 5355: -1.2 angstrom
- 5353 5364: -1.4 angstrom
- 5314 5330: -1.1 angstrom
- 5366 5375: 0.0 angstrom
